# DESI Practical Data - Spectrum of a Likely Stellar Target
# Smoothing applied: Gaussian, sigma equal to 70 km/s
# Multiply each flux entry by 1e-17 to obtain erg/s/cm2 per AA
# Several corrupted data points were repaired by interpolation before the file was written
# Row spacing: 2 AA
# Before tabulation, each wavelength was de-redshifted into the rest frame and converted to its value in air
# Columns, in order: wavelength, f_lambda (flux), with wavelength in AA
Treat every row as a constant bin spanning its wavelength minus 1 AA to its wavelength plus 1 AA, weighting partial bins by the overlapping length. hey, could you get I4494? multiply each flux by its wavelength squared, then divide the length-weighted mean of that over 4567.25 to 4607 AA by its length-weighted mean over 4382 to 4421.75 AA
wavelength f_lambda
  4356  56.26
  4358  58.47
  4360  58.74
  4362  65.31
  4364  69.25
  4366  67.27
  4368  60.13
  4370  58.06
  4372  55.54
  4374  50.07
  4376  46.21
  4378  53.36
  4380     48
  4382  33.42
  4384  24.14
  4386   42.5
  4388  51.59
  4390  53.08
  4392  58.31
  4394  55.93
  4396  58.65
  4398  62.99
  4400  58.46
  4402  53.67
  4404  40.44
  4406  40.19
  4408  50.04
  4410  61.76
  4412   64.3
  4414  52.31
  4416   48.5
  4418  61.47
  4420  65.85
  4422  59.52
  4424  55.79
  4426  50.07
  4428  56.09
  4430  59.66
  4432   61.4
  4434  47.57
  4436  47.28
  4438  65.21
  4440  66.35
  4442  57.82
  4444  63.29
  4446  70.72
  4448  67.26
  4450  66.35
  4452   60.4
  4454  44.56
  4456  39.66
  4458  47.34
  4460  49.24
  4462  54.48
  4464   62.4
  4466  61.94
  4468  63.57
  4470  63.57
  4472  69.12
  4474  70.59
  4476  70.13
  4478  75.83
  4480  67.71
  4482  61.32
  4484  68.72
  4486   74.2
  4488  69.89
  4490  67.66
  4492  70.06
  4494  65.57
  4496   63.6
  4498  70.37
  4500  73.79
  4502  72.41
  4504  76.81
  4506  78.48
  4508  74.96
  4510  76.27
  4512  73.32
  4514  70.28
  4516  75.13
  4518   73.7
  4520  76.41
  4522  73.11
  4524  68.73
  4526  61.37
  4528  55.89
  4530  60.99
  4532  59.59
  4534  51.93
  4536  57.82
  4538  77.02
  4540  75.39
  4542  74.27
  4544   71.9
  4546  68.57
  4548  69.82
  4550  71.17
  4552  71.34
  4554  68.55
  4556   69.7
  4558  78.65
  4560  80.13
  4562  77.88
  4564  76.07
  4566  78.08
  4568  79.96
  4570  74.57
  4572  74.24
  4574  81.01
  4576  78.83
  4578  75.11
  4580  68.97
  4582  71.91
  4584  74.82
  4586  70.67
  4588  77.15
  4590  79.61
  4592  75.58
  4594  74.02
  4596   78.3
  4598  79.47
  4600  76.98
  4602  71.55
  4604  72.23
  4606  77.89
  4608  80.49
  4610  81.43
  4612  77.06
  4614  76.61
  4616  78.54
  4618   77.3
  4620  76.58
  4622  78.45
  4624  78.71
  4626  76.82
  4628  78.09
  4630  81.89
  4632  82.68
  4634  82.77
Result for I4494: 1.56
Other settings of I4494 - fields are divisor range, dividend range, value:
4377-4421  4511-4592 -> 1.49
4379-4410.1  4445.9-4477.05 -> 1.25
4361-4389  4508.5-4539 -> 1.40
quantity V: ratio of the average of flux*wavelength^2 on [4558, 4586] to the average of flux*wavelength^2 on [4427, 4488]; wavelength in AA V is 1.3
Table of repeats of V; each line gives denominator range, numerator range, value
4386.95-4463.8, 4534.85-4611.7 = 1.42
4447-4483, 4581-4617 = 1.33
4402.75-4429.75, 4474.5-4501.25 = 1.31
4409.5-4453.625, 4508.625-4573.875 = 1.26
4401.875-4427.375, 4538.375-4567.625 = 1.45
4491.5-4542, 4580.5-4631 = 1.15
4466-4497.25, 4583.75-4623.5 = 1.19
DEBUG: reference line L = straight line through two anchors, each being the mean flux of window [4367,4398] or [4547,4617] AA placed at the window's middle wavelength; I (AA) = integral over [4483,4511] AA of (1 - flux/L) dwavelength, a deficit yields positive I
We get -2.9 AA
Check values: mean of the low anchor 50.4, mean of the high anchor 75.7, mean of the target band 71.6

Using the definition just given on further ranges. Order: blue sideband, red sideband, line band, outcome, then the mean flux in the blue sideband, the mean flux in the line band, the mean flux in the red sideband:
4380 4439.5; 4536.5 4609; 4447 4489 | -0.9 AA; 53.1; 62.3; 74.9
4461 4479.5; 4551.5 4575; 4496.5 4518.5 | -1.3 AA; 65.8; 73.9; 75.9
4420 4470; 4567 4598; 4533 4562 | 0.2 AA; 57.7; 70.7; 75.8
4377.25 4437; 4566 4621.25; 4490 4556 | -2.4 AA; 52.5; 69.6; 76.4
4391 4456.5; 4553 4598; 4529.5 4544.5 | 1.0 AA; 56.9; 66.1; 75.7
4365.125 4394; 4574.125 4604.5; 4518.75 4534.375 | 0.8 AA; 50.2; 64.1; 75.2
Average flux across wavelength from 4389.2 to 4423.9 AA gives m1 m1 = 55.6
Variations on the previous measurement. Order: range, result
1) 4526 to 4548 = 65.4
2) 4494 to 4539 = 69.1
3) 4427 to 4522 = 65.2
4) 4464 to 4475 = 65.5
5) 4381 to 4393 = 43.8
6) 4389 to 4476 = 57.5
